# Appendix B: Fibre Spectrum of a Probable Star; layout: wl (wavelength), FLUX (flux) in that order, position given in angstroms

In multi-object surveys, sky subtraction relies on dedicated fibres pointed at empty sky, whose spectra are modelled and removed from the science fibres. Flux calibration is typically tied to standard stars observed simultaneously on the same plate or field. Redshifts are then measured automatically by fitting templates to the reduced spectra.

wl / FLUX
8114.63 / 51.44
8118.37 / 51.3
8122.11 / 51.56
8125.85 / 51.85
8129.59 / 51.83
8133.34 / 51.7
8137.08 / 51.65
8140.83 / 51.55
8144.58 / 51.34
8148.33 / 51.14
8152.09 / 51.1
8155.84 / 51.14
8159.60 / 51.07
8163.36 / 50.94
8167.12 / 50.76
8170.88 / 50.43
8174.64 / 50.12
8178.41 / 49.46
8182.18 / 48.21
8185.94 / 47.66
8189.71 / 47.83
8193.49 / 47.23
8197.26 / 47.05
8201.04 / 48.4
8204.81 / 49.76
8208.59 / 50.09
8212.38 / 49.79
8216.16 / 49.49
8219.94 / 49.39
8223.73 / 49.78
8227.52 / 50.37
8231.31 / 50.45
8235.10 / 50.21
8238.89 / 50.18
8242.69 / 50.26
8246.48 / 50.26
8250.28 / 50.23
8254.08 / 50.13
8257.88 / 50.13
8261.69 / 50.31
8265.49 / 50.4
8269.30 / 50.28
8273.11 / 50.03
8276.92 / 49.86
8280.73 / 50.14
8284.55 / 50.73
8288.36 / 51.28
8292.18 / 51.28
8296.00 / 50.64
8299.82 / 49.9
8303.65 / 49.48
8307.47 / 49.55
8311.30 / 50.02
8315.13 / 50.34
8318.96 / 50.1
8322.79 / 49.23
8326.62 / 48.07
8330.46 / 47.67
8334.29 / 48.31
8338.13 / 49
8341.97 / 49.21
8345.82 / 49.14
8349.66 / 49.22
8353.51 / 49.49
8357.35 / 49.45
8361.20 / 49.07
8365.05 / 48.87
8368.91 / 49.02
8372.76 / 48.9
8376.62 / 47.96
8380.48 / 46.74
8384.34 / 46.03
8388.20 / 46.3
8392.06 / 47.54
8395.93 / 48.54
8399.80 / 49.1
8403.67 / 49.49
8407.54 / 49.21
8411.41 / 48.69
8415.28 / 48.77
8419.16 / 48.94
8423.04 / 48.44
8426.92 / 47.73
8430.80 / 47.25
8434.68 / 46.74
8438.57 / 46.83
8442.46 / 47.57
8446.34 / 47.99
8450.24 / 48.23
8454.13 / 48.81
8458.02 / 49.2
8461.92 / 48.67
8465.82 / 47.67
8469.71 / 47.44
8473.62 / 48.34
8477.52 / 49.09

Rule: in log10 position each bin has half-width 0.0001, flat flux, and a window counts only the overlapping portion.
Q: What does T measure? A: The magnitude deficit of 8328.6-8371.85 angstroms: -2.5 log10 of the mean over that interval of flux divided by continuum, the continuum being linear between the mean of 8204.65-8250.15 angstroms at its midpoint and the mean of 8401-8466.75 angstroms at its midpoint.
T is 0.00 mag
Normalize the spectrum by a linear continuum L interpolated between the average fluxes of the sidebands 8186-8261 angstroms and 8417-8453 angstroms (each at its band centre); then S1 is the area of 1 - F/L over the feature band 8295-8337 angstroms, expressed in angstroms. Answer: -0.53 angstroms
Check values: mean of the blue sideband 49.5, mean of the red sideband 47.8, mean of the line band 49.4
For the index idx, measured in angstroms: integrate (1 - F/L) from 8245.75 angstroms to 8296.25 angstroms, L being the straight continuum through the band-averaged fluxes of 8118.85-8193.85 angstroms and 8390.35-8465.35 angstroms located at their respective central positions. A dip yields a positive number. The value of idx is -0.9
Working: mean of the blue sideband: 50.5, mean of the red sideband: 48.3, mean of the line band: 50.4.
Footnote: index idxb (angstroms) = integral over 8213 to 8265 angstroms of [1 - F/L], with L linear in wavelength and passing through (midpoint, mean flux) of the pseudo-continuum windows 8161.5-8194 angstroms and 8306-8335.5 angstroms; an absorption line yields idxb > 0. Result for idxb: -0.9 angstroms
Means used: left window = 49.3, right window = 49.2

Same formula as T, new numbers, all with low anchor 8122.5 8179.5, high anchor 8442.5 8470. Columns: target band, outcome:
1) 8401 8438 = 0.01 mag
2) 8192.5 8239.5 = 0.02 mag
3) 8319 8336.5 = 0.02 mag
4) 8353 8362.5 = 0.00 mag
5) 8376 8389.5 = 0.05 mag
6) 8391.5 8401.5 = 0.01 mag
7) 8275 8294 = -0.02 mag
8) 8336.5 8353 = 0.00 mag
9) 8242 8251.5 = 0.00 mag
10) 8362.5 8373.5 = 0.00 mag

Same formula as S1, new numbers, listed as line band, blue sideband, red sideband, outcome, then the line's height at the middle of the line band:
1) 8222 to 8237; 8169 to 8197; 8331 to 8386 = -0.5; 48.6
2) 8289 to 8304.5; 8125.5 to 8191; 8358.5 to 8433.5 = -0.4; 49.2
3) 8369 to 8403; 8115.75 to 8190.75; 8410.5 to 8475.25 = 0.6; 48.6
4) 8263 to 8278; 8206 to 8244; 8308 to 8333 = -0.2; 49.6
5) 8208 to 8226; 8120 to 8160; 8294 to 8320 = 0.4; 50.8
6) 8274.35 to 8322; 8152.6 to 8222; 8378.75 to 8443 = -1.6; 48.7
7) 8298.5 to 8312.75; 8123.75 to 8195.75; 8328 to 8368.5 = -0.1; 49.3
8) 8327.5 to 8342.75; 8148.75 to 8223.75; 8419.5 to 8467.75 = 0.0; 48.6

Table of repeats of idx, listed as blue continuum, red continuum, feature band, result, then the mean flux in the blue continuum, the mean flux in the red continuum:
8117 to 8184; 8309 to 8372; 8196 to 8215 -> 0.50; 50.9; 49.1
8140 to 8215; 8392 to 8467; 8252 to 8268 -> -0.32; 49.7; 48.3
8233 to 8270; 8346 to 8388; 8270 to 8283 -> -0.05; 50.2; 48.4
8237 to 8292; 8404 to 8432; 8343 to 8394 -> 0.84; 50.3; 48.5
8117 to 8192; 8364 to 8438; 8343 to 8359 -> -0.24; 50.6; 48.1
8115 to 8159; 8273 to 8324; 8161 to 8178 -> 0.24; 51.5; 50.2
